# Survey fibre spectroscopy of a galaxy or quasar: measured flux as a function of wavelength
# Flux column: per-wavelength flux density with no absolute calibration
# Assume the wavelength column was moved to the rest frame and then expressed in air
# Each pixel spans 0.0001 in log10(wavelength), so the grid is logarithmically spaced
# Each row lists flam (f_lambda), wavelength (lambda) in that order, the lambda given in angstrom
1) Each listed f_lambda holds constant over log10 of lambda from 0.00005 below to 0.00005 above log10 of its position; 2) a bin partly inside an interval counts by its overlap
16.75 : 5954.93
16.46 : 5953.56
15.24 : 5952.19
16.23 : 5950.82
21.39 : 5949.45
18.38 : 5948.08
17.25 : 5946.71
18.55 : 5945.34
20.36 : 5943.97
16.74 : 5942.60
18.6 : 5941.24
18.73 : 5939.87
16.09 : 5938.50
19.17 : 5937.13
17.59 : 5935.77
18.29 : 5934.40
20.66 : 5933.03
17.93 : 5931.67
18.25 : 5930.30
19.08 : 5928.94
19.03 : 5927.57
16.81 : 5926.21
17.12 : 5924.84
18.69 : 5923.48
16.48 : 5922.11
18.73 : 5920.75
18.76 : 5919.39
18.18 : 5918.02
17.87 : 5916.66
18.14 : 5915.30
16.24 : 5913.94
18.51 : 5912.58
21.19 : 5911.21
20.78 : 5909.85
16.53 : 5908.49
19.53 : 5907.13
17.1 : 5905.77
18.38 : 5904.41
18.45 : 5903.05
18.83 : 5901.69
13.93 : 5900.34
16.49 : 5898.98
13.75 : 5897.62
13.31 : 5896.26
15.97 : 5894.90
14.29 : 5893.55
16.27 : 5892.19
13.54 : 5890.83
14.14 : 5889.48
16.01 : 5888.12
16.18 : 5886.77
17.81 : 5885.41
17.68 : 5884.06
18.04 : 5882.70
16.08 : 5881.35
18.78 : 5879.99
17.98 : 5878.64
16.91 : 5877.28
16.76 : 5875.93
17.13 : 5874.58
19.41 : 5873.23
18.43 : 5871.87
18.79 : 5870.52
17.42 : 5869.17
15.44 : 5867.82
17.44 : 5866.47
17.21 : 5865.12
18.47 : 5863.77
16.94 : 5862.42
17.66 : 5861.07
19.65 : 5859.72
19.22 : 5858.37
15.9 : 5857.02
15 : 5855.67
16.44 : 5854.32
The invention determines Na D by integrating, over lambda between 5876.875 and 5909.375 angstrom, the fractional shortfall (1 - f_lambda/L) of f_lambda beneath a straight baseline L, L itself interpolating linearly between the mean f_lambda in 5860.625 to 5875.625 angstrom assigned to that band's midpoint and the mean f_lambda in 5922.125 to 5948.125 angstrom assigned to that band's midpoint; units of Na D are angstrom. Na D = 2.4 angstrom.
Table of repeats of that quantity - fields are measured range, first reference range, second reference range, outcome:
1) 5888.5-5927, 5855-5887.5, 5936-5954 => 1.44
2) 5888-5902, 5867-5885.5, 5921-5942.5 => 2.19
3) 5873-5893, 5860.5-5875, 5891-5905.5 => 0.04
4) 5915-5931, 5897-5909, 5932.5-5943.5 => -0.34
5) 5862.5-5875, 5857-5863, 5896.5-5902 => -0.18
